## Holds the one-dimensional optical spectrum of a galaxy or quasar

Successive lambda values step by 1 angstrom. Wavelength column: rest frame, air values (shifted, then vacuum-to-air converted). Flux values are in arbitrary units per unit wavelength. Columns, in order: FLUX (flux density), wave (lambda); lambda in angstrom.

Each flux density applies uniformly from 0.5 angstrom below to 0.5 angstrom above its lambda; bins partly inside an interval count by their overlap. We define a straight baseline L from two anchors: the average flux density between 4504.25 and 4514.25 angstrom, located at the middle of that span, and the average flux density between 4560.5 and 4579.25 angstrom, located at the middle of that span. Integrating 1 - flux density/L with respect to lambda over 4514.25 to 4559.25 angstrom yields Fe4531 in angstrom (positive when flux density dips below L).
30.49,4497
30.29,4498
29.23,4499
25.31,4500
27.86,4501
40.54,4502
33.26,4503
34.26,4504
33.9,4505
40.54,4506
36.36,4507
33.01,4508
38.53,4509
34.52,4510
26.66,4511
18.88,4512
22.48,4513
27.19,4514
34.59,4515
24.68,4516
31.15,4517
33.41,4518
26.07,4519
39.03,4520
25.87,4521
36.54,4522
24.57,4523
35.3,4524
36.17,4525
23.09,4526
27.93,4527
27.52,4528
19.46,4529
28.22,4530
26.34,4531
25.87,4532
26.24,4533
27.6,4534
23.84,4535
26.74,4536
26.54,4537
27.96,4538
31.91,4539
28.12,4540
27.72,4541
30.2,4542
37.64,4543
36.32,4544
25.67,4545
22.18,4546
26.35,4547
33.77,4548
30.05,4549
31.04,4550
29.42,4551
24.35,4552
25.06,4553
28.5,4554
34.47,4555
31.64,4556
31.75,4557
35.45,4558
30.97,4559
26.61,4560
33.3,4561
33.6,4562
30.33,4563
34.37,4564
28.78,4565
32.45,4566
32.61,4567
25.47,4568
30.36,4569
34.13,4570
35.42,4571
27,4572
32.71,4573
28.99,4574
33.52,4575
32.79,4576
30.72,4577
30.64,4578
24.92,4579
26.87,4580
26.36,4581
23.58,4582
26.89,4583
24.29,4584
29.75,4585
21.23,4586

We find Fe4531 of 3.0 angstrom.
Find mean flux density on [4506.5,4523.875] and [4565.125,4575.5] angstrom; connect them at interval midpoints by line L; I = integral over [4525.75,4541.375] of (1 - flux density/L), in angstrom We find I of 2.0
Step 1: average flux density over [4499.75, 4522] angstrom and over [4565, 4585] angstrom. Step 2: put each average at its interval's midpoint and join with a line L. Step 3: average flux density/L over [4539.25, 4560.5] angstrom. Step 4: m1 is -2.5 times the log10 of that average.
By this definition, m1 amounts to 0.01 mag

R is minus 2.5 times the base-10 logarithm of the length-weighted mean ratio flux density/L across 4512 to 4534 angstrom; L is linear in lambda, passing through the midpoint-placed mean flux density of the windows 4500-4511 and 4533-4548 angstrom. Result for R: 0.112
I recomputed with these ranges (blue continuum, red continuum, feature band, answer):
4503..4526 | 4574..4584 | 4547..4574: -1.5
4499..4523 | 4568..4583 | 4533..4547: 0.9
